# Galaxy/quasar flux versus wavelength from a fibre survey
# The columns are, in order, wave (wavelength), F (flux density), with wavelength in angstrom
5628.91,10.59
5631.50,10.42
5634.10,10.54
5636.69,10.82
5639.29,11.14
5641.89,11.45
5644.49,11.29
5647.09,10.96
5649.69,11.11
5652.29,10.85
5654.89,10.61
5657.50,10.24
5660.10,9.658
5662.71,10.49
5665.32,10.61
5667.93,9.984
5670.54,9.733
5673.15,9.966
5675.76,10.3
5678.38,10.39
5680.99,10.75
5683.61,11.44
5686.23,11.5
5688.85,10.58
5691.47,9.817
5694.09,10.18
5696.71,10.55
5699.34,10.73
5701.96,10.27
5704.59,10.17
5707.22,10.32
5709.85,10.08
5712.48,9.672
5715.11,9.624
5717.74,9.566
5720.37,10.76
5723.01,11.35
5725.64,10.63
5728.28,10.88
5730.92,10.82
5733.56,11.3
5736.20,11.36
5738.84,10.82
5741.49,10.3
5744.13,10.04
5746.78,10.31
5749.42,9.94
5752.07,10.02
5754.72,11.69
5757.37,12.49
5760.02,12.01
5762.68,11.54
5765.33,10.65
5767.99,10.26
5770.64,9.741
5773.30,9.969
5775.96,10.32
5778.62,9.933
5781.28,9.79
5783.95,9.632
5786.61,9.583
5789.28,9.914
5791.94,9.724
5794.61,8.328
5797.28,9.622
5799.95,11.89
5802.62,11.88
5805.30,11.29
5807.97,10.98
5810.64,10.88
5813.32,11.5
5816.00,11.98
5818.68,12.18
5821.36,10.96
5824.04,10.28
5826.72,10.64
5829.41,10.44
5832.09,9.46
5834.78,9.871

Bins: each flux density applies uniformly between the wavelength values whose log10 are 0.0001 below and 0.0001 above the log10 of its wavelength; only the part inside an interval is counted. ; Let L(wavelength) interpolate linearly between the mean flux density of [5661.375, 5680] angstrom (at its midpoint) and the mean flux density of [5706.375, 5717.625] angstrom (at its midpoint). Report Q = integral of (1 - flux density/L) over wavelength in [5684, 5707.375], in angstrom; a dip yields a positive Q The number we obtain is -1.2 angstrom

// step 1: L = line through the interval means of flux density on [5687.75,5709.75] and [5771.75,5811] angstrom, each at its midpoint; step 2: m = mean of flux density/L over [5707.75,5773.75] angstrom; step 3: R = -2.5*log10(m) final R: -0.038 mag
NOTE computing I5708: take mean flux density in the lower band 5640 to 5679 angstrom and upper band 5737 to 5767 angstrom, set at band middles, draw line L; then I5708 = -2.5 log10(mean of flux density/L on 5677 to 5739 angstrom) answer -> 0.016 mag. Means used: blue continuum 10.5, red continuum 10.9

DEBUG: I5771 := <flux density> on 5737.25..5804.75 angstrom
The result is 10.4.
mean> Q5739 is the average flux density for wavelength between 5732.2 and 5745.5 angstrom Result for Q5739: 10.8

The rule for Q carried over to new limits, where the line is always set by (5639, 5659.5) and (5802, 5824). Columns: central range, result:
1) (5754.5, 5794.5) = 3.1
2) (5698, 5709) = 0.7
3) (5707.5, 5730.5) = 1.6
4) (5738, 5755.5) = 1.2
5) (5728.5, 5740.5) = 0.1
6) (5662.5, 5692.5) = 1.4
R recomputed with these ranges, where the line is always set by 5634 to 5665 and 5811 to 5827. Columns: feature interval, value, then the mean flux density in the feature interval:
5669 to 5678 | 0.08 mag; 10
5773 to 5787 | 0.13 mag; 9.88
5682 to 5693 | 0.01 mag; 10.8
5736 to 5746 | 0.05 mag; 10.5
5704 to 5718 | 0.11 mag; 9.92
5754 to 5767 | -0.05 mag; 11.6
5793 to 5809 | 0.06 mag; 10.6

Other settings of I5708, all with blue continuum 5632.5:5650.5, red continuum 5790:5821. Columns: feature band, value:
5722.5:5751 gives 0.03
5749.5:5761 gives -0.04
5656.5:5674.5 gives 0.09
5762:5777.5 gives 0.06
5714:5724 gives 0.07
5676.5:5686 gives 0.01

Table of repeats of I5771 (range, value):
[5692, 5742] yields 10.5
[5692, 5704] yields 10.4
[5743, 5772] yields 10.8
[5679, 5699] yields 10.7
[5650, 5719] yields 10.3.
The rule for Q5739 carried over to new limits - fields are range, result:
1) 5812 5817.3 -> 11.7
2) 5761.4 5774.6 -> 10.4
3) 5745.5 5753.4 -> 10.1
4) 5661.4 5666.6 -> 10.5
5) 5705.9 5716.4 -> 9.92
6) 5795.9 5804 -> 11.1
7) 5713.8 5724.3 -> 10.3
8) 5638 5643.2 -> 11.3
